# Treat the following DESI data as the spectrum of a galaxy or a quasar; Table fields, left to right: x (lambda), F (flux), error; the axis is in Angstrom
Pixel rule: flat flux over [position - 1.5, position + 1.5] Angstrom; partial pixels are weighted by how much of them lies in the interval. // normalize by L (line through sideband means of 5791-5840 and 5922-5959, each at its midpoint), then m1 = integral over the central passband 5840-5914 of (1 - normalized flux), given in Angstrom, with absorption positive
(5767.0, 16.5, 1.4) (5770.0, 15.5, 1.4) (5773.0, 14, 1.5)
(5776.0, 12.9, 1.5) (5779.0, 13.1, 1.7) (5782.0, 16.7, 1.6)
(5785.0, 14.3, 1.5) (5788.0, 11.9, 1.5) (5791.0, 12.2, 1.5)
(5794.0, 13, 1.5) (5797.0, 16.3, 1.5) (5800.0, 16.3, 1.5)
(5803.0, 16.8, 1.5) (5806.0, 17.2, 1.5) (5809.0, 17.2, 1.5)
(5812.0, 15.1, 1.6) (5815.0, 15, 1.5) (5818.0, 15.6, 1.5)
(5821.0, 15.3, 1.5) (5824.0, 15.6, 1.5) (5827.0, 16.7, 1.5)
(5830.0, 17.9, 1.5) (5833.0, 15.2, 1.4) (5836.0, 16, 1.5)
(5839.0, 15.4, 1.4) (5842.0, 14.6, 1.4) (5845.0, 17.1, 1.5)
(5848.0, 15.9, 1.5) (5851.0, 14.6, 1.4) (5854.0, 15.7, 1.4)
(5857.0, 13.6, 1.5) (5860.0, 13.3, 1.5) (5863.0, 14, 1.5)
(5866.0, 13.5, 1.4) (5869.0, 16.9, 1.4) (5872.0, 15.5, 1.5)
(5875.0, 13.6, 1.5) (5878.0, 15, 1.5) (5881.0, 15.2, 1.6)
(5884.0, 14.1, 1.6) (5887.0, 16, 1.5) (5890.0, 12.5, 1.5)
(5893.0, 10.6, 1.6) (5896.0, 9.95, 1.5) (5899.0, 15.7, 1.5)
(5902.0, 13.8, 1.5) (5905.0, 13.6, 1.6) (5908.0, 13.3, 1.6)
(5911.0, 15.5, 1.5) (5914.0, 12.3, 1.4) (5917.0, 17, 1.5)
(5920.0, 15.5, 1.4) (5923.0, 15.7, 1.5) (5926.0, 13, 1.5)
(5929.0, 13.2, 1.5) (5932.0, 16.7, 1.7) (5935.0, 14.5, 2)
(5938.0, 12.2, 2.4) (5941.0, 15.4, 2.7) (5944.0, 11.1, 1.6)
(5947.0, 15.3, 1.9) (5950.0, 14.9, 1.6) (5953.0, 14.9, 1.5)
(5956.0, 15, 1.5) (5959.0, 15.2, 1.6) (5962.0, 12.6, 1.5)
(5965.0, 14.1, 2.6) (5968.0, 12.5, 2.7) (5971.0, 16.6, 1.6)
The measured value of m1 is 4.0 Angstrom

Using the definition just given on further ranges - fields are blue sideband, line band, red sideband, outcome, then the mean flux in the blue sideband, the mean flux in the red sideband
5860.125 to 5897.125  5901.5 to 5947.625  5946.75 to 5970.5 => -0.2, 13.9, 14.4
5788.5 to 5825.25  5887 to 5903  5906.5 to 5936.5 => 2.2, 15.4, 14.7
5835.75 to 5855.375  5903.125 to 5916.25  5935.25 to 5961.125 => 0.8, 15.6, 14.2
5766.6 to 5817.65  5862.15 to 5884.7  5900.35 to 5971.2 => -0.3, 14.9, 14.3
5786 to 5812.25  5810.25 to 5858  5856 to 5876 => -2.9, 15.1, 14.4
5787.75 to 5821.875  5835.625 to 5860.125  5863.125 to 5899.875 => -1.1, 15.3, 14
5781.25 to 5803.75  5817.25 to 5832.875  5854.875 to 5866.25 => -2.2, 14.6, 13.7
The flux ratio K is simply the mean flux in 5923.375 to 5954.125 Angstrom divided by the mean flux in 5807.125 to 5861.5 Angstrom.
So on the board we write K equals 0.91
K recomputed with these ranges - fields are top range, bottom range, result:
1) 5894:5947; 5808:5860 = 0.90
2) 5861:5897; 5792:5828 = 0.88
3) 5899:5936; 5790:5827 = 0.94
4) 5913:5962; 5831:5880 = 0.96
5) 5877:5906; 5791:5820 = 0.87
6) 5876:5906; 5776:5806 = 0.94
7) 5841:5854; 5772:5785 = 1.10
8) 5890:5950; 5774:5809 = 0.95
